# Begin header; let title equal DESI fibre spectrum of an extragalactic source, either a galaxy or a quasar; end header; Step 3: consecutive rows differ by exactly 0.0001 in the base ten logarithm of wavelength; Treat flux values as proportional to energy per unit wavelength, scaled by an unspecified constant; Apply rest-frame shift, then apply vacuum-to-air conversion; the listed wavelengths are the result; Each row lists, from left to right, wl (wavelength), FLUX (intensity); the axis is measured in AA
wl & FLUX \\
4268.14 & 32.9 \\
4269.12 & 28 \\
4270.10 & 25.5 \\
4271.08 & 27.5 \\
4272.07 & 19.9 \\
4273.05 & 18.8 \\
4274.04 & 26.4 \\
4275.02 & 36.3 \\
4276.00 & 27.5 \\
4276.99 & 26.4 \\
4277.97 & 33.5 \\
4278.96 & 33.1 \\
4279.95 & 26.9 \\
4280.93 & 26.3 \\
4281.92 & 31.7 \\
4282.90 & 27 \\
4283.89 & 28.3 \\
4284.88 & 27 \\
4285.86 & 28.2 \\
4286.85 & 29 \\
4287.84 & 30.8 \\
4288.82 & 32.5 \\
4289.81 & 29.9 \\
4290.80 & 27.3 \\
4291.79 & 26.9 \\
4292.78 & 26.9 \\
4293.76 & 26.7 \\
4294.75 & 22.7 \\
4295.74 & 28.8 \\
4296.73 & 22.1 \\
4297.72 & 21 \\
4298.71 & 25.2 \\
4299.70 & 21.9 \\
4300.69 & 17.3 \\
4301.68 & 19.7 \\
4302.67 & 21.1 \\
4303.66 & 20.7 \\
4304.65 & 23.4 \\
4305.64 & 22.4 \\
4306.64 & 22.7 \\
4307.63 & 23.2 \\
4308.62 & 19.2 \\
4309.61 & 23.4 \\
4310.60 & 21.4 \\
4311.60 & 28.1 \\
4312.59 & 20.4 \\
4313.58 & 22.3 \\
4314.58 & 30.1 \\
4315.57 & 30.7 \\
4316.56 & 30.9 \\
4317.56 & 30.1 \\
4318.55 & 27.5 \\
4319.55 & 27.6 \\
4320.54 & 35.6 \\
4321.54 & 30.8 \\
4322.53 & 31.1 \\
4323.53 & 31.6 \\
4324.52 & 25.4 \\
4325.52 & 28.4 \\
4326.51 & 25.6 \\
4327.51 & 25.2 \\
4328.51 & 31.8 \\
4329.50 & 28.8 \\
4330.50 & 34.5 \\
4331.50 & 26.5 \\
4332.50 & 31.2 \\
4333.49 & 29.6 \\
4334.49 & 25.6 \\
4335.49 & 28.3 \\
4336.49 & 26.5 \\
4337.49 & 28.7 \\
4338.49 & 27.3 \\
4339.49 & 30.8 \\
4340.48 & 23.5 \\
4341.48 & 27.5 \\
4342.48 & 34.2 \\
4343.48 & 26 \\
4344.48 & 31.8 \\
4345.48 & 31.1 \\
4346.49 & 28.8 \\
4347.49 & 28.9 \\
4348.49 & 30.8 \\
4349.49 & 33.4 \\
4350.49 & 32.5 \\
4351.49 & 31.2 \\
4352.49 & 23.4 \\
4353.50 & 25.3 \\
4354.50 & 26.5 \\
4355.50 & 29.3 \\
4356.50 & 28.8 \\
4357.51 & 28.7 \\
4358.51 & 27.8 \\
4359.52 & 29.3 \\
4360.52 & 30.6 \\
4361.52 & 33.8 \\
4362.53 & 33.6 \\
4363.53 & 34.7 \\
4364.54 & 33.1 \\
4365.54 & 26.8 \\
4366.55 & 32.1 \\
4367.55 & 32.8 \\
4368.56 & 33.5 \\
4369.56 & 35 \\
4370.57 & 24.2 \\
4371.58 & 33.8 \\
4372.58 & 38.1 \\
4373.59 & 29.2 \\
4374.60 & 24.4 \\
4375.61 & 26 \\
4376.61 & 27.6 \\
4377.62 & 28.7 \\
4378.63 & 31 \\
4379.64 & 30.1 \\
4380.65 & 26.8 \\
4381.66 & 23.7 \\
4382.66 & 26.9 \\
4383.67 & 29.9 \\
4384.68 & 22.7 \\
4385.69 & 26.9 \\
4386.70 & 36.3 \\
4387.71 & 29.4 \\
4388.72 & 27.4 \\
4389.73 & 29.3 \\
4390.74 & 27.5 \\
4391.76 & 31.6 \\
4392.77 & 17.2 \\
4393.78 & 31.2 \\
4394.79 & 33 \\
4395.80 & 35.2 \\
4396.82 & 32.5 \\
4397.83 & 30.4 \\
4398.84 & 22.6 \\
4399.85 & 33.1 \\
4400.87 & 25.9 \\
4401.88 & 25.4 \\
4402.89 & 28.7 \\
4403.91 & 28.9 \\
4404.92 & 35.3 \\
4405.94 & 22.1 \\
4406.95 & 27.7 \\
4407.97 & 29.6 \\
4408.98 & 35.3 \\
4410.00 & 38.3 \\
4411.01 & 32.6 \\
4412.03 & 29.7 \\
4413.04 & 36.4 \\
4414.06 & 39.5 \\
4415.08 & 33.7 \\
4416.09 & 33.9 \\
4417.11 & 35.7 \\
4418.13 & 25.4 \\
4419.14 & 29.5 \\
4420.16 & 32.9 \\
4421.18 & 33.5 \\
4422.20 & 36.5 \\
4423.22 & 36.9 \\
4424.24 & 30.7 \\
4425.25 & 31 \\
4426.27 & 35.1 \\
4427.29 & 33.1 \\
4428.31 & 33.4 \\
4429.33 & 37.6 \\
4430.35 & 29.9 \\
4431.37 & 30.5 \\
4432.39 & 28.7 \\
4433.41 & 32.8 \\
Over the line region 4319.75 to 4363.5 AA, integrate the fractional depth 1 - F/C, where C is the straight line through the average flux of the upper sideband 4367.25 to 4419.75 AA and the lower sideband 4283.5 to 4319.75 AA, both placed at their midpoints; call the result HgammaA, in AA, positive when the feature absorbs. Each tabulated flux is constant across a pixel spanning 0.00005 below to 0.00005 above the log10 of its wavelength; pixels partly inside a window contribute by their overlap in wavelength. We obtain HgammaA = -3.2 AA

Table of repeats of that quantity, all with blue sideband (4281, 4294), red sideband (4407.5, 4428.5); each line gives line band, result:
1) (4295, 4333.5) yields 4.70 AA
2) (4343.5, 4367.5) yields 0.83 AA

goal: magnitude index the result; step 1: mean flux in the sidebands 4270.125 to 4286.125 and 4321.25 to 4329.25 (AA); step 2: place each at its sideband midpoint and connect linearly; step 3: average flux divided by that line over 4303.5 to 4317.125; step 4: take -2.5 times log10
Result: 0.17 mag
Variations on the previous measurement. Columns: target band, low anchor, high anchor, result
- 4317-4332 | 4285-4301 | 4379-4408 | -0.094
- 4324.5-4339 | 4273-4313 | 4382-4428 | -0.032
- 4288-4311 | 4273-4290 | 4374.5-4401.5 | 0.211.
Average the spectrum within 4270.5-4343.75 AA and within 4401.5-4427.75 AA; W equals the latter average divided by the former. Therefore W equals 1.20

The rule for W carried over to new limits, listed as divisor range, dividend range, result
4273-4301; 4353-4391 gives 1.08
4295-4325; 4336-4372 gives 1.19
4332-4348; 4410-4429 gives 1.17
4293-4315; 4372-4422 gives 1.31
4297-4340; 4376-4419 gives 1.13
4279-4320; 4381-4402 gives 1.11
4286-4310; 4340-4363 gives 1.20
